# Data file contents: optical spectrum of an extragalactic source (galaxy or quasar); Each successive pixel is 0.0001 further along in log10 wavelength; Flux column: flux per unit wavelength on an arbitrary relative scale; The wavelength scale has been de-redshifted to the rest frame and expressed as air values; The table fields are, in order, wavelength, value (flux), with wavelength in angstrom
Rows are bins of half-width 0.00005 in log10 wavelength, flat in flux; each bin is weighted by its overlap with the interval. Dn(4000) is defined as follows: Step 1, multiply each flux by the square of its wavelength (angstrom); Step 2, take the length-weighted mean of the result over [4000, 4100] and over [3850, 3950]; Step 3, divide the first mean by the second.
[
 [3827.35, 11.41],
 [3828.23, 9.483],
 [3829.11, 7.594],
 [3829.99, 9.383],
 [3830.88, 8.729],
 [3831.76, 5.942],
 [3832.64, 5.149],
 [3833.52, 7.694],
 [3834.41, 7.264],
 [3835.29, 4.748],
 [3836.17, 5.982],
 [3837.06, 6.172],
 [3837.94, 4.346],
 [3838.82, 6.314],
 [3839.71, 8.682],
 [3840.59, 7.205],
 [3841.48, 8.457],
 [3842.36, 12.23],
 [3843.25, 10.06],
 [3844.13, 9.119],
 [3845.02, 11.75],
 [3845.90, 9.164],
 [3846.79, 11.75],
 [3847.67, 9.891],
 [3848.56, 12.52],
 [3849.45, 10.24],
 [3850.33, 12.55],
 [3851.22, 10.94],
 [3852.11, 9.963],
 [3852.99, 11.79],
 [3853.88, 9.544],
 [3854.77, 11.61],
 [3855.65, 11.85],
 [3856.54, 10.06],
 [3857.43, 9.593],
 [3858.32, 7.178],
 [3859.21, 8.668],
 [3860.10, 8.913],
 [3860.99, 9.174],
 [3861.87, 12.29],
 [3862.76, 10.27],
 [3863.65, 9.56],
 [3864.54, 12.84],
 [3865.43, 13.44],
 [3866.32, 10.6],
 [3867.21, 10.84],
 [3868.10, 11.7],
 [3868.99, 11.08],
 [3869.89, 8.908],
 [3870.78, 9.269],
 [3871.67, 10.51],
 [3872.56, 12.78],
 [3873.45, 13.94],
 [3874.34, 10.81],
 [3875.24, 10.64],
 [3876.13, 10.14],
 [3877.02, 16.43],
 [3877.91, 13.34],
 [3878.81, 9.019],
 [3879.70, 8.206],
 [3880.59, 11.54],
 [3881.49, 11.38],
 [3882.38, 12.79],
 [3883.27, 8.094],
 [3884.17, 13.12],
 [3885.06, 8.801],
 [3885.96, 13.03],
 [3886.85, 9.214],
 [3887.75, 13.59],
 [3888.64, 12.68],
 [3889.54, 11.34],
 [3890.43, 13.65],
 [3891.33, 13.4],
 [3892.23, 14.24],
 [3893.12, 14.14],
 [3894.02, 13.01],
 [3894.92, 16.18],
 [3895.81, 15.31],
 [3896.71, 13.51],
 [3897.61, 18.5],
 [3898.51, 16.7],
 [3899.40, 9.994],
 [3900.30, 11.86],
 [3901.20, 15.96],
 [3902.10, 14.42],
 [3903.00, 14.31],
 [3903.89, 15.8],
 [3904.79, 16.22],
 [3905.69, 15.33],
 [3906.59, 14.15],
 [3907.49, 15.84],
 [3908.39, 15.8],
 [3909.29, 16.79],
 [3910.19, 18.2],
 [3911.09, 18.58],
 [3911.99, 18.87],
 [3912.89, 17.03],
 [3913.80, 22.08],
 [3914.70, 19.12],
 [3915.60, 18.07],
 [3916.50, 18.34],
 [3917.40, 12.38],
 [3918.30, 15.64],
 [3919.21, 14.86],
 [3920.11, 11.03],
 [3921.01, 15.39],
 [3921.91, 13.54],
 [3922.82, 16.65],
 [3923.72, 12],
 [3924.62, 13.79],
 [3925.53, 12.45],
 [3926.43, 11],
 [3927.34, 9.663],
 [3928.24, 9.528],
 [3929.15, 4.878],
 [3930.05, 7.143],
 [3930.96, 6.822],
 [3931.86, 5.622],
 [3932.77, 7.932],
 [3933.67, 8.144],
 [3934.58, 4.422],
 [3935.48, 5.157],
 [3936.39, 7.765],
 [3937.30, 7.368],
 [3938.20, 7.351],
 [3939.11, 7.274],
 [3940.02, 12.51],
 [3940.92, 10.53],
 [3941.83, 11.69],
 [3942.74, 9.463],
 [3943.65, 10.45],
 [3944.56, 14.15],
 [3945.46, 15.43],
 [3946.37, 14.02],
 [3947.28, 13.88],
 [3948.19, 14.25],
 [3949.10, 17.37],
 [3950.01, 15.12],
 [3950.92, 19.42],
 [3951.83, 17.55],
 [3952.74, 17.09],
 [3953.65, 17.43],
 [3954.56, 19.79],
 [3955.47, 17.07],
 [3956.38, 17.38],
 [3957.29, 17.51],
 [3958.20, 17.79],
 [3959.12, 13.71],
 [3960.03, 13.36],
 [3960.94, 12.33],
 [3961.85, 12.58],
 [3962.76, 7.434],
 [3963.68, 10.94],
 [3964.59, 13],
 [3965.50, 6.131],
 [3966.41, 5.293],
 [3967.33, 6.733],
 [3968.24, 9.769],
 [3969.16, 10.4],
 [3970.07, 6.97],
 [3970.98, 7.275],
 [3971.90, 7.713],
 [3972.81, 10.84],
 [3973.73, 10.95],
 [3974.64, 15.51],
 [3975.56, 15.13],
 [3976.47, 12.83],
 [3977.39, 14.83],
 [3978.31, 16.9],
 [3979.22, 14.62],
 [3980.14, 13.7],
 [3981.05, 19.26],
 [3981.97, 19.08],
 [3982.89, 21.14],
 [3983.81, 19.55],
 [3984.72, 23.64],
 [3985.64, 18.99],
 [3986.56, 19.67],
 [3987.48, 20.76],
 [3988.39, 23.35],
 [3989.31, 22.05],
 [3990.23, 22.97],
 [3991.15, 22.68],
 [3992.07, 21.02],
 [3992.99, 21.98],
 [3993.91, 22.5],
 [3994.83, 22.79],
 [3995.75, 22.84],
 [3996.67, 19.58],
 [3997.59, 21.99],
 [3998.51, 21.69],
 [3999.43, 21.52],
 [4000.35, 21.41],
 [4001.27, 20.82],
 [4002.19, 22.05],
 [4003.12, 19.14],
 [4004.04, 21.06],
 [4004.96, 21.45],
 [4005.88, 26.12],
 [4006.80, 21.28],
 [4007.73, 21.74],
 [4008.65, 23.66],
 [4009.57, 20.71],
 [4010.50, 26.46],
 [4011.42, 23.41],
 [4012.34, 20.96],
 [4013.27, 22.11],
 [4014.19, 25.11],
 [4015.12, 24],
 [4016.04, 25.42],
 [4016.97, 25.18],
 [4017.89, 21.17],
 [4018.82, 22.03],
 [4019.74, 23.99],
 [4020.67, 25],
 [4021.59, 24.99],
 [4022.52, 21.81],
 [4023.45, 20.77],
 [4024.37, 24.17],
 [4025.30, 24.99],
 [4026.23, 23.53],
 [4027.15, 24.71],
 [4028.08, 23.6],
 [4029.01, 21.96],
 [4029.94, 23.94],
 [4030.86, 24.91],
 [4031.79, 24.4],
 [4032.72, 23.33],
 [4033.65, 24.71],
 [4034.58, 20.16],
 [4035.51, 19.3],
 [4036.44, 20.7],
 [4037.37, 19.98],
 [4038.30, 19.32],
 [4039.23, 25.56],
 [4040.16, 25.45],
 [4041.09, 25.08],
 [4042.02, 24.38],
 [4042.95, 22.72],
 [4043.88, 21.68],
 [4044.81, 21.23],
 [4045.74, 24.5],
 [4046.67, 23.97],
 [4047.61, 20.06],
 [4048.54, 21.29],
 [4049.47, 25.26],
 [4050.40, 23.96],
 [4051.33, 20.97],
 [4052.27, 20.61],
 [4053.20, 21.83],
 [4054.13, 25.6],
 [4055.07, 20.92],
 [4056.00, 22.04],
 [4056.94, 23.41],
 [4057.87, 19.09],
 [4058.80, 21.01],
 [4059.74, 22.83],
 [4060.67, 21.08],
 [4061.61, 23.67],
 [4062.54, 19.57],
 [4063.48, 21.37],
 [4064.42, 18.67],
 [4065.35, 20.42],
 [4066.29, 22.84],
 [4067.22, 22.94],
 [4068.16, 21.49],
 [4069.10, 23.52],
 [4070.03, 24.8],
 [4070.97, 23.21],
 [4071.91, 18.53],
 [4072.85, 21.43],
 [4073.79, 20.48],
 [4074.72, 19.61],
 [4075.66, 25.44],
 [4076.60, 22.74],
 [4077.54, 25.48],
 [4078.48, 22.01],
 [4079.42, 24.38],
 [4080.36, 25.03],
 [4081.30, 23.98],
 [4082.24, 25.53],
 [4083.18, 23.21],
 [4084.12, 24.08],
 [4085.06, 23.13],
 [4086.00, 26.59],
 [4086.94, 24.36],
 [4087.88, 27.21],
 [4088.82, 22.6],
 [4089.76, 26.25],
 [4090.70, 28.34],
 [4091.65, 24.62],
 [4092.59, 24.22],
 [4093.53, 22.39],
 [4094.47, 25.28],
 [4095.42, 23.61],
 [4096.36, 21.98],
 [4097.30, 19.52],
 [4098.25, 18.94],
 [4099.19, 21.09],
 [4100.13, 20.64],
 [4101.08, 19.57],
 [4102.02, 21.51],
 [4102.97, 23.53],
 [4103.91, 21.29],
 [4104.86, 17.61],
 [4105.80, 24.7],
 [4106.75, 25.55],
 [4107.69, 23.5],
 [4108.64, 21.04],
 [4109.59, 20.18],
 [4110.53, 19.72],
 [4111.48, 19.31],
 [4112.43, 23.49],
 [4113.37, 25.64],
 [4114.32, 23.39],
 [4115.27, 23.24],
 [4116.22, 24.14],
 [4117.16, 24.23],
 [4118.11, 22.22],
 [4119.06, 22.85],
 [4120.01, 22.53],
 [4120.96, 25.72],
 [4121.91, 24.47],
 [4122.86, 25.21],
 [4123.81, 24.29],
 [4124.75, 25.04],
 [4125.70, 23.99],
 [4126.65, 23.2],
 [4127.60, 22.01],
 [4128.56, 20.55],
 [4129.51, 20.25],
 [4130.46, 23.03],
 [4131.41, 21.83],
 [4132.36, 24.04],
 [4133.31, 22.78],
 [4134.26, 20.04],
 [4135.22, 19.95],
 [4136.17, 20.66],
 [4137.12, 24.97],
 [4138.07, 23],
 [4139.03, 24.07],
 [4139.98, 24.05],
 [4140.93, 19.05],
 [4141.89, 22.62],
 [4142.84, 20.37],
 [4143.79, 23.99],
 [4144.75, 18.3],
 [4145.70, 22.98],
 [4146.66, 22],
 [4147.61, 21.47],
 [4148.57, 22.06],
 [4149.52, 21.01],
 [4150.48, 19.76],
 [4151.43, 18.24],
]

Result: 2.01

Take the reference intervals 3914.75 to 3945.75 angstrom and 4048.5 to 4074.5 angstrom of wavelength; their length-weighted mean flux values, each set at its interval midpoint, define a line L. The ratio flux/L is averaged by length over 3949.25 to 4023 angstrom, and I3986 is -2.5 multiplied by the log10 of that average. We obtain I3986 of -0.16 mag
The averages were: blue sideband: 10.9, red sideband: 21.9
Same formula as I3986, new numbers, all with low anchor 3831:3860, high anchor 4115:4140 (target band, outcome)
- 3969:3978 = 0.330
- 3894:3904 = -0.248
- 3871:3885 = -0.078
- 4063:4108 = -0.098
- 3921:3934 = 0.271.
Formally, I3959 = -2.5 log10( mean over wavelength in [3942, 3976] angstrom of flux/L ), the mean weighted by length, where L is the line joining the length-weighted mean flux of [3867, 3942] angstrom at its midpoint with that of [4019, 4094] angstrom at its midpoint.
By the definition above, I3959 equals 0.24 mag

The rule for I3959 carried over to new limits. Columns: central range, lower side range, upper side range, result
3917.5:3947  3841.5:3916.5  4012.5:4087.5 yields 0.44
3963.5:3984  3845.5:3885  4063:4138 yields 0.30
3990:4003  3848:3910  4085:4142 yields -0.23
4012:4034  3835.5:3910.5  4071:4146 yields -0.25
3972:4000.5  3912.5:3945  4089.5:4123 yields -0.25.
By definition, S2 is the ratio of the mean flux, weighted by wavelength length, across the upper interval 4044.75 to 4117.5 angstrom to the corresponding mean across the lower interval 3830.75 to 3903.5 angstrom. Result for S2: 2.08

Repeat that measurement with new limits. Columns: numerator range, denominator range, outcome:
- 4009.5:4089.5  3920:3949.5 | 2.17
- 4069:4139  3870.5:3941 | 1.82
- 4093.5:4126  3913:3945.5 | 1.99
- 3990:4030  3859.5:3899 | 1.89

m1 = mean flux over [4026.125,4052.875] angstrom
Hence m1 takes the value 22.8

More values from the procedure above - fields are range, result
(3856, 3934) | 12.7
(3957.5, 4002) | 16.3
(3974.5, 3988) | 17.8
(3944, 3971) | 13.5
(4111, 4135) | 23.1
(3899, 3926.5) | 15.4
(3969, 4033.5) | 20.6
